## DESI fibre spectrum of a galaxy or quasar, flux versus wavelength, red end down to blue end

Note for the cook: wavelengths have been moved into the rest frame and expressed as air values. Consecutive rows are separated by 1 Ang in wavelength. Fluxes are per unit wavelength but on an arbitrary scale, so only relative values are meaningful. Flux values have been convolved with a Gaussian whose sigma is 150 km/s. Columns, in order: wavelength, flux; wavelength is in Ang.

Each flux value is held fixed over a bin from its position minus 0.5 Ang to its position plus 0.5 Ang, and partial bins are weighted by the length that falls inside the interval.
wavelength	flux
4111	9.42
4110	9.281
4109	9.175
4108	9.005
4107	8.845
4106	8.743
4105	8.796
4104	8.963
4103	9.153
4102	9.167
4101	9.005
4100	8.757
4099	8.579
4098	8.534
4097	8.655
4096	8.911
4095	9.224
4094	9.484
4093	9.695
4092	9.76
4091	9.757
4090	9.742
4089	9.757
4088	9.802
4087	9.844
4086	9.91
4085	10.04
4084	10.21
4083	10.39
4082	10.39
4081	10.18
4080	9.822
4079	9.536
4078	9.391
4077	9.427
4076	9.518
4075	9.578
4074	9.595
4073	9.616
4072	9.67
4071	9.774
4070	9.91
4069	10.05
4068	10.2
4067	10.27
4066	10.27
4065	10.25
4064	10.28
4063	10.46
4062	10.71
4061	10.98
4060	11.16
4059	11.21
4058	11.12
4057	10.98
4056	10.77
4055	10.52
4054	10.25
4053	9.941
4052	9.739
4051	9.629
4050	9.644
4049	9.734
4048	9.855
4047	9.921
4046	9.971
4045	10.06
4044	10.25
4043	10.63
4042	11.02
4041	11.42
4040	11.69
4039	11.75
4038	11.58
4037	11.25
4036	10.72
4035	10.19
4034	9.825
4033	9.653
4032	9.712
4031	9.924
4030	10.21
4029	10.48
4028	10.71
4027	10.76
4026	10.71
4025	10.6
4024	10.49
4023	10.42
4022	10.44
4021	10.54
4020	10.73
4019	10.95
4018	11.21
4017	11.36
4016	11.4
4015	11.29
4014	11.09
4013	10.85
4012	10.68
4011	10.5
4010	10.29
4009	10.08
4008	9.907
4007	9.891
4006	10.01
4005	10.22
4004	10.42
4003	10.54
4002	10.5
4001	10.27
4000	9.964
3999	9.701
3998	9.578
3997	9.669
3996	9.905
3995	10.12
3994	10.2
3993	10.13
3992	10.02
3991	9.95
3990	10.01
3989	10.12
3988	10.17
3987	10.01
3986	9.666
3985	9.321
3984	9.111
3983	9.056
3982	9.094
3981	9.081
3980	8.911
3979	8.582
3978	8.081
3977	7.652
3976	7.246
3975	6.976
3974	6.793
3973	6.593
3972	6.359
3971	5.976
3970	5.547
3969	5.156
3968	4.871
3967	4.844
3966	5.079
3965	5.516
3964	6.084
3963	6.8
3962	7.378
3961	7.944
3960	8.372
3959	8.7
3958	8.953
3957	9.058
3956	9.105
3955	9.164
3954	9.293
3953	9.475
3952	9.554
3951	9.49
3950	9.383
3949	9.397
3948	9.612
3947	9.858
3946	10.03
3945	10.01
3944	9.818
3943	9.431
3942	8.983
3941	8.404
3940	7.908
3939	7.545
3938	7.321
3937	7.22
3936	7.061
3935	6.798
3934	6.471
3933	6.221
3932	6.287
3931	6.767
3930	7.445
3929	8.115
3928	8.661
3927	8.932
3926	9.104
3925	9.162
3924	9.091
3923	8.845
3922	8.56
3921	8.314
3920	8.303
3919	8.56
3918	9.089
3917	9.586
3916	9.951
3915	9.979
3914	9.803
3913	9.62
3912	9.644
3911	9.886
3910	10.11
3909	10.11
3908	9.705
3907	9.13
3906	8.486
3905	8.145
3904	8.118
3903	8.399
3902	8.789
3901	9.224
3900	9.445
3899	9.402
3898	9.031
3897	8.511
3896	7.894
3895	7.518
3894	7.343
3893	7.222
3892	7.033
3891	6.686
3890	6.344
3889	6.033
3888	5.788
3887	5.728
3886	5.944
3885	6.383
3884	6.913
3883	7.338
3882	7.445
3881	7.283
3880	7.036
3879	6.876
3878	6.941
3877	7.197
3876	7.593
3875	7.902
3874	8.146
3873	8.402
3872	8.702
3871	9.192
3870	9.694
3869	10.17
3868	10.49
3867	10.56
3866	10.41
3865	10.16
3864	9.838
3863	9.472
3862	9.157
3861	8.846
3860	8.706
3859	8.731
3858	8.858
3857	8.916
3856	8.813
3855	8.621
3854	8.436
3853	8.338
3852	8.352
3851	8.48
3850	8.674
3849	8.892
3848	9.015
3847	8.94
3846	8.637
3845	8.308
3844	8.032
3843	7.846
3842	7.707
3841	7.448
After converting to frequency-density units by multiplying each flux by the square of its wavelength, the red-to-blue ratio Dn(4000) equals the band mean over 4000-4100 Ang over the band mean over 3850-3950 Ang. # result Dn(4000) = 1.31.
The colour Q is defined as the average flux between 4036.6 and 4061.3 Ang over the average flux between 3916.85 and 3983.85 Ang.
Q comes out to 1.3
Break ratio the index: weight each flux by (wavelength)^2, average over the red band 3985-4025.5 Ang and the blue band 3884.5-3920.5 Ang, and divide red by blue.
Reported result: 1.30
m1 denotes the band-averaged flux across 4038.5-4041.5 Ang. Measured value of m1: 11.6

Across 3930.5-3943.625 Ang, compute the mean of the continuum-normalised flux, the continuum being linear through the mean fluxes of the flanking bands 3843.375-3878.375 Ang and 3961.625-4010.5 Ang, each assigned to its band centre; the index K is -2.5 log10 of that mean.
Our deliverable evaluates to 0.17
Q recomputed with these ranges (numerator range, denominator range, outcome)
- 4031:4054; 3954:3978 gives 1.47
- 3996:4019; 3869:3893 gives 1.43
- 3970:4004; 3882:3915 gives 1.11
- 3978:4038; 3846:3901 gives 1.24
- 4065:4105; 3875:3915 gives 1.20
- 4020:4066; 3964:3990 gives 1.38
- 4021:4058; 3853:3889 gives 1.26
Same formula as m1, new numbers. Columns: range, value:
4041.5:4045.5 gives 10.5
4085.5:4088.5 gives 9.85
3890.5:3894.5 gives 7.07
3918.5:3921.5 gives 8.39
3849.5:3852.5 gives 8.5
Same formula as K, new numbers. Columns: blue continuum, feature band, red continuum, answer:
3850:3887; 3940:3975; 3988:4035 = 0.20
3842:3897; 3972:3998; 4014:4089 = 0.06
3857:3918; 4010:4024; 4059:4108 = -0.17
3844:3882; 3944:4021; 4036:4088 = 0.07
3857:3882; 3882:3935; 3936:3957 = 0.09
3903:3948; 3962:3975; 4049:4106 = 0.46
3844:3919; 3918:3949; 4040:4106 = 0.07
